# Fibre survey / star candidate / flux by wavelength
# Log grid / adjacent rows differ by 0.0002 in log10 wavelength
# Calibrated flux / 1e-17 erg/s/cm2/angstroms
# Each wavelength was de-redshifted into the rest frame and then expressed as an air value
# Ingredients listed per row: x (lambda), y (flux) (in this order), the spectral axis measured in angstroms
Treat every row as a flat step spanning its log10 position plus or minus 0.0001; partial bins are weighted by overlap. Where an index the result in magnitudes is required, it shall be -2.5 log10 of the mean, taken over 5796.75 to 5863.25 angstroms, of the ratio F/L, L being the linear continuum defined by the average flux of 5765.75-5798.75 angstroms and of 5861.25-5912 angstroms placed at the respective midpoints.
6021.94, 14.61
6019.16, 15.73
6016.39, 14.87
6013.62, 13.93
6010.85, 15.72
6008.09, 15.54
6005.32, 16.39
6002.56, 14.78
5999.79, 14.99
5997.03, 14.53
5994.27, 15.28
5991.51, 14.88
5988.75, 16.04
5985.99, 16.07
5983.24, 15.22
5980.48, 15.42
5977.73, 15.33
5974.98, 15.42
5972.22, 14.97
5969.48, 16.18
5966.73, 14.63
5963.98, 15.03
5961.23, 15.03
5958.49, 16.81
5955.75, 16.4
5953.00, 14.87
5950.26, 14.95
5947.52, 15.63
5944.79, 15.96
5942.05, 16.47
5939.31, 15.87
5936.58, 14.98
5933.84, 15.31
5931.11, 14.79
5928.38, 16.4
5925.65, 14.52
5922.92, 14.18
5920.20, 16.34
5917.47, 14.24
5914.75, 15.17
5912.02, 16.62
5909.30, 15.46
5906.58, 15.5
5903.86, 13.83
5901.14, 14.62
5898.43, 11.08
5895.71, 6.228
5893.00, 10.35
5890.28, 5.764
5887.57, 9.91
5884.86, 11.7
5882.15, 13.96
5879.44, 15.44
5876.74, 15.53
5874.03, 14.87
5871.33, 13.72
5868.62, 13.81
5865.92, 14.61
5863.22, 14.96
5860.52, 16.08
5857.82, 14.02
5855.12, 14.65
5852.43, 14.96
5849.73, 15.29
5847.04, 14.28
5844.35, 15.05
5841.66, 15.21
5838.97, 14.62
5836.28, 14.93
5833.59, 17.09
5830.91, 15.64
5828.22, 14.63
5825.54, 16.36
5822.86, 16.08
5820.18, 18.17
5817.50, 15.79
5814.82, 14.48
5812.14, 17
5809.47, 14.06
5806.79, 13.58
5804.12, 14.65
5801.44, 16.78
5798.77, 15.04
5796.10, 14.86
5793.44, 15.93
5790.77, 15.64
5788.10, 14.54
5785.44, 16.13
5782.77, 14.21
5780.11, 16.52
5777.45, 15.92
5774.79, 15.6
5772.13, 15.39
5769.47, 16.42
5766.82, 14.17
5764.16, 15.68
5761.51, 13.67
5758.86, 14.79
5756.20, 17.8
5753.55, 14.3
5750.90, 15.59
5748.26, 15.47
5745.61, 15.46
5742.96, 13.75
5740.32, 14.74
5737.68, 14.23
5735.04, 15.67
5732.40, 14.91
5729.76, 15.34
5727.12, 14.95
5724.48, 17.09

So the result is -0.08 mag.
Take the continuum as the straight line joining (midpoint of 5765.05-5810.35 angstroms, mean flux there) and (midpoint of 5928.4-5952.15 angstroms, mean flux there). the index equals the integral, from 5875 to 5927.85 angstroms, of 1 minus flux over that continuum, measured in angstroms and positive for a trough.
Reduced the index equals 7.6 angstroms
